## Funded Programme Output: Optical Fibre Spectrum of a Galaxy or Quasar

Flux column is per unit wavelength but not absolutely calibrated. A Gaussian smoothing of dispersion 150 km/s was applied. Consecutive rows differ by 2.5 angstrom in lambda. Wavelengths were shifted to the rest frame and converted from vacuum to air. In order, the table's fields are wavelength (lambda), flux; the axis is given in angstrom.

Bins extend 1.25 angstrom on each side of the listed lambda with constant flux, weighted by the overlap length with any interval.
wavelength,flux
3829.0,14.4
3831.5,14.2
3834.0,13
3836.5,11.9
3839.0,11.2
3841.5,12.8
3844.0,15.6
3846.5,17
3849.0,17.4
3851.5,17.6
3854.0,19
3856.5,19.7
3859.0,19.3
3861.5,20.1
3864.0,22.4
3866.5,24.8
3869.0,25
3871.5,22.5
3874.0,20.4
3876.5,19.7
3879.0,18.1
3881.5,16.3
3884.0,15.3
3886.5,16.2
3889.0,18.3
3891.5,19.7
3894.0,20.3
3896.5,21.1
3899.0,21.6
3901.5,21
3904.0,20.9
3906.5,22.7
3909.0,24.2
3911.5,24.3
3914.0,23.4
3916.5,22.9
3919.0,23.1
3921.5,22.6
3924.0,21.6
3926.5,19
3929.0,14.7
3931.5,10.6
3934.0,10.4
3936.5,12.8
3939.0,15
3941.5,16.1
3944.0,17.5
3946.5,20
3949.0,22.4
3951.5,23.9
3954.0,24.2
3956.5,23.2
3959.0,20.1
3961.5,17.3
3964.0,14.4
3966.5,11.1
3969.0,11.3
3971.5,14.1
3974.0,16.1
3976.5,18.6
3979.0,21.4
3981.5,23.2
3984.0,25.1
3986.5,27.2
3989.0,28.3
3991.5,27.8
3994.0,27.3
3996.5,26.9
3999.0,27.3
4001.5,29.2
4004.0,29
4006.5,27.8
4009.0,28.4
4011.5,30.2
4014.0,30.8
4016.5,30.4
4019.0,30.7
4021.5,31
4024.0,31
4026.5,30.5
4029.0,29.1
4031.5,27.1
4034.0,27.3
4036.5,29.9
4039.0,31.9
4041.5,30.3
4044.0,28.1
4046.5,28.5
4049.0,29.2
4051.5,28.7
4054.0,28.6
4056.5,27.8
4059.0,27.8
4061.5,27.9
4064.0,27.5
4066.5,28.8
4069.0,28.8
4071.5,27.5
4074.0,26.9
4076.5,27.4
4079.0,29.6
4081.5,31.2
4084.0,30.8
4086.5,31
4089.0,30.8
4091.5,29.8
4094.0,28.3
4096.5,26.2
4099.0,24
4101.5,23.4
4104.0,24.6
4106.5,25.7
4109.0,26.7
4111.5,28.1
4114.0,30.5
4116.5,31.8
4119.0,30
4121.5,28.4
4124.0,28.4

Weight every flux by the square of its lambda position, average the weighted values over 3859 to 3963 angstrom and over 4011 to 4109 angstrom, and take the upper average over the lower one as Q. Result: 1.55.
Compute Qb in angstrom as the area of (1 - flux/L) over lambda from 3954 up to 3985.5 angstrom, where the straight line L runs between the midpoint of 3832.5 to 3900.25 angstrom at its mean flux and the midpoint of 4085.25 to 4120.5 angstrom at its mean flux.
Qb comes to 5.9 angstrom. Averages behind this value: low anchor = 18.4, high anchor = 27.9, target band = 18.3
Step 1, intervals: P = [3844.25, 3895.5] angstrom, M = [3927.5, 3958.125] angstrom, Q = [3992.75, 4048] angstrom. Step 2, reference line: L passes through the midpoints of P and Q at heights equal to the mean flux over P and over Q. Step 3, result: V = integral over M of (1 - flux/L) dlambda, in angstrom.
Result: 8.4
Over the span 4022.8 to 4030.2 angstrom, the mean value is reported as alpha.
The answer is 30.2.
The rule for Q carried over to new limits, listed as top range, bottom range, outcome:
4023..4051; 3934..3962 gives 1.61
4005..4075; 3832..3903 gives 1.72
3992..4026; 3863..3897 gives 1.56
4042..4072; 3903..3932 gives 1.44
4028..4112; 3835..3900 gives 1.68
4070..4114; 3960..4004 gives 1.35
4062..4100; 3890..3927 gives 1.42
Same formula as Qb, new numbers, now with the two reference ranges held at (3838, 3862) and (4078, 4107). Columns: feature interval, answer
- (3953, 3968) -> 2.57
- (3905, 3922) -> -2.99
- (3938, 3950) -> 1.73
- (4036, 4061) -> -2.93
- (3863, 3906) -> -4.13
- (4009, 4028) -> -4.53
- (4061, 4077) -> -0.55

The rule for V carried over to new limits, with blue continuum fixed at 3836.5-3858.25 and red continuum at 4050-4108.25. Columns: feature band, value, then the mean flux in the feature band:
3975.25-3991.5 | -0.8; 24.3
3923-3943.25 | 5.4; 15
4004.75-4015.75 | -2.2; 29.3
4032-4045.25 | -1.8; 29.4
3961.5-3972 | 4.3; 13.2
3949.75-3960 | -0.6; 22.9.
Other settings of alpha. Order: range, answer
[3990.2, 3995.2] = 27.6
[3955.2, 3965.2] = 18.8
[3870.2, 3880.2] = 20.2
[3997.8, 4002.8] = 28.3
